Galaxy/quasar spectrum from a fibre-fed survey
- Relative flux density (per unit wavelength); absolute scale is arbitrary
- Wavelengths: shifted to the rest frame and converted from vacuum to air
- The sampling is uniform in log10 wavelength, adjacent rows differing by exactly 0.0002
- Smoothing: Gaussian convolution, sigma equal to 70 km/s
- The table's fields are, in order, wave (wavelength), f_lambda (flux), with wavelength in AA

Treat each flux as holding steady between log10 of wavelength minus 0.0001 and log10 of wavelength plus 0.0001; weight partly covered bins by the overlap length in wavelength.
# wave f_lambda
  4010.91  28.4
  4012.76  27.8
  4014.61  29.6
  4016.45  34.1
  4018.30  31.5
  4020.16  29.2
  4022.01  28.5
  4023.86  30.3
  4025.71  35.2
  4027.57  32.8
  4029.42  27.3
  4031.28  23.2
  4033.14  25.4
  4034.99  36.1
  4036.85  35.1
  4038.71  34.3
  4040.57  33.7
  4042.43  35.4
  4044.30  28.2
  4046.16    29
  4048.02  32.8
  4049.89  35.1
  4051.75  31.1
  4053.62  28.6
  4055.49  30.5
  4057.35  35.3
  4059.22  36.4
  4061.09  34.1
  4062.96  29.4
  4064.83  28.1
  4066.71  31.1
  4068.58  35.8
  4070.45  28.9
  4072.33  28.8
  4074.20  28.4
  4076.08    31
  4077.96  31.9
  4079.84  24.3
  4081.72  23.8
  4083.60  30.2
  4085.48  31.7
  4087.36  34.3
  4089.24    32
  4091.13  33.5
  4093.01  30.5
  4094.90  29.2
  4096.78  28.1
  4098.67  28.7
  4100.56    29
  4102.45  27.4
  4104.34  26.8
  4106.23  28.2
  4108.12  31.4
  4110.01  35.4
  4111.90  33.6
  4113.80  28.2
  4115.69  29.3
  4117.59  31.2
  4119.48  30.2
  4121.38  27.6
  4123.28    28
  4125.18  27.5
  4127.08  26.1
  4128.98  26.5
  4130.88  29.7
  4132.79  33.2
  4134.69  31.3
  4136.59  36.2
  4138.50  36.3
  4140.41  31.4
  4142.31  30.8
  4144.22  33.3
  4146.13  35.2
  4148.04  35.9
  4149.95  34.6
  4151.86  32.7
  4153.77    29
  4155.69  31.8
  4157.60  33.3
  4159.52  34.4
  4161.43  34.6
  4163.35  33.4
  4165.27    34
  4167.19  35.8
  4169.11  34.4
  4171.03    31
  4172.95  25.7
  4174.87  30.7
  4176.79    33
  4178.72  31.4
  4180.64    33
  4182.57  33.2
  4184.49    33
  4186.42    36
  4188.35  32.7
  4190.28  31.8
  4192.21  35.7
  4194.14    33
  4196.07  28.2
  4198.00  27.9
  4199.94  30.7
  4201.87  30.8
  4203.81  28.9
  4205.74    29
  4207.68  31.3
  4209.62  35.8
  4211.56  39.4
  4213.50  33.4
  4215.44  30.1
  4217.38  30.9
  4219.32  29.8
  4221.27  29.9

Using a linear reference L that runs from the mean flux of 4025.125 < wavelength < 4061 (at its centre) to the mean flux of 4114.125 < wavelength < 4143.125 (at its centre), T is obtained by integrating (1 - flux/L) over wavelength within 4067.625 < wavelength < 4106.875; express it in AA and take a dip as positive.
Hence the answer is 1.8 AA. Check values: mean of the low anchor 31.9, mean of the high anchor 30.3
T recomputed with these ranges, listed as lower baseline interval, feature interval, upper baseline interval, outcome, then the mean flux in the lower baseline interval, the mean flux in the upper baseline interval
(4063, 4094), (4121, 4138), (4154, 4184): 0.9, 30.2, 32.6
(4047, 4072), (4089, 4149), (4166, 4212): 2.6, 32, 32.1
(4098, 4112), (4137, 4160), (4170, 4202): -1.8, 29.9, 31.7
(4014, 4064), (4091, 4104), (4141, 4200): 1.2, 31.6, 32.6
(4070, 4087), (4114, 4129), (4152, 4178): 1.1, 29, 32.4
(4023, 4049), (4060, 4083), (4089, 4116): 0.7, 31.3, 30.1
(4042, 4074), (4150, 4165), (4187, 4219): -0.5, 31.5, 31.9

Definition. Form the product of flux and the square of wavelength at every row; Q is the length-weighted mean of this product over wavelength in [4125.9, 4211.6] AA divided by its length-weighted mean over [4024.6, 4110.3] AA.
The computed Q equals 1.1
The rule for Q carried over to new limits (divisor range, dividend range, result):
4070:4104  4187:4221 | 1.14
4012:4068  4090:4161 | 1.03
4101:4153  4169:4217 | 1.06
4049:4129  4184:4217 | 1.12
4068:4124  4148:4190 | 1.14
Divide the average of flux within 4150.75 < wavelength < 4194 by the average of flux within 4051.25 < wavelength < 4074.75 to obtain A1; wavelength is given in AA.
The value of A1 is 1.0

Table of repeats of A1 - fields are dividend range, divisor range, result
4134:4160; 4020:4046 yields 1.07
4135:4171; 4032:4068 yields 1.05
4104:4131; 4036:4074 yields 0.92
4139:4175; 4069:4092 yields 1.09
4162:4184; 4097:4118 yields 1.09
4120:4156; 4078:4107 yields 1.07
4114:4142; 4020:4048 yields 0.98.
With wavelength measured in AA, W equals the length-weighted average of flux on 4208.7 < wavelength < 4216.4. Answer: 34.7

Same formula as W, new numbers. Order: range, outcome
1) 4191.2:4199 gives 31.2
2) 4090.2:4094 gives 32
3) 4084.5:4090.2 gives 32.6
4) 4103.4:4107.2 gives 27.5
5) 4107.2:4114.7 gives 32.2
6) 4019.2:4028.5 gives 31.2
